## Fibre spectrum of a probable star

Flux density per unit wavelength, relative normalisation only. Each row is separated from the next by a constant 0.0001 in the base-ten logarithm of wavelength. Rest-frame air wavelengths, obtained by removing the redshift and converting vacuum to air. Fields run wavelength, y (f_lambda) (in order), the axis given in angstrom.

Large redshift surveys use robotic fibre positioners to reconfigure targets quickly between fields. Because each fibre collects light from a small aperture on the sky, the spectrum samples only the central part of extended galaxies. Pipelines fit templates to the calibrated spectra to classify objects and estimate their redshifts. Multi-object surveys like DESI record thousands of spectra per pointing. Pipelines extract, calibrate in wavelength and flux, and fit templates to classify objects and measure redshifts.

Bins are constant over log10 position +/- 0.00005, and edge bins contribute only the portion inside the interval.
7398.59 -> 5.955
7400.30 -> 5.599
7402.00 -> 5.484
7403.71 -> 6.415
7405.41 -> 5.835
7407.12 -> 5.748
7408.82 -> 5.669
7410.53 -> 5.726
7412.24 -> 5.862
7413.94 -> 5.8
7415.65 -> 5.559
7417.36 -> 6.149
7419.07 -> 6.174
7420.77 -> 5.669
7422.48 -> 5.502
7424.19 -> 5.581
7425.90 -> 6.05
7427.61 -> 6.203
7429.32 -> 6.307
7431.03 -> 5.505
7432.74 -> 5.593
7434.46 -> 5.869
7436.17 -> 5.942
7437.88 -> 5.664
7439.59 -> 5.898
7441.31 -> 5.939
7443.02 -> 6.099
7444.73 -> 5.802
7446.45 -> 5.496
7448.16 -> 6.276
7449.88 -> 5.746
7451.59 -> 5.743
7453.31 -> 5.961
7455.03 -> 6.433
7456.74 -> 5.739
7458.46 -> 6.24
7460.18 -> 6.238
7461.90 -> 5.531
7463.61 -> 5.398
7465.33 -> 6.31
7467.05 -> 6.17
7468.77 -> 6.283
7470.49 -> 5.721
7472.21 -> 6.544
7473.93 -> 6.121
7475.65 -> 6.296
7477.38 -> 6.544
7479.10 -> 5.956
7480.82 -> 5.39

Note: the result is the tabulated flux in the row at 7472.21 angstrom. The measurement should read 6.544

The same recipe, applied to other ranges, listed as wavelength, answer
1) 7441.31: 5.939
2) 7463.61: 5.398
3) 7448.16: 6.276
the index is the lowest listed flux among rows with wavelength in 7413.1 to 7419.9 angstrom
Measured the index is 5.559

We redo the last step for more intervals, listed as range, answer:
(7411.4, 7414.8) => 5.8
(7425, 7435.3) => 5.505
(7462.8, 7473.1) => 5.398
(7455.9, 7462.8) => 5.531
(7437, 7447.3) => 5.496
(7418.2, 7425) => 5.502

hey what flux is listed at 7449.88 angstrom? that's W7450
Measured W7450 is 5.746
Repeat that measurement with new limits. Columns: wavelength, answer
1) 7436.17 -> 5.942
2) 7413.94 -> 5.8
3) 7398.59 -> 5.955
